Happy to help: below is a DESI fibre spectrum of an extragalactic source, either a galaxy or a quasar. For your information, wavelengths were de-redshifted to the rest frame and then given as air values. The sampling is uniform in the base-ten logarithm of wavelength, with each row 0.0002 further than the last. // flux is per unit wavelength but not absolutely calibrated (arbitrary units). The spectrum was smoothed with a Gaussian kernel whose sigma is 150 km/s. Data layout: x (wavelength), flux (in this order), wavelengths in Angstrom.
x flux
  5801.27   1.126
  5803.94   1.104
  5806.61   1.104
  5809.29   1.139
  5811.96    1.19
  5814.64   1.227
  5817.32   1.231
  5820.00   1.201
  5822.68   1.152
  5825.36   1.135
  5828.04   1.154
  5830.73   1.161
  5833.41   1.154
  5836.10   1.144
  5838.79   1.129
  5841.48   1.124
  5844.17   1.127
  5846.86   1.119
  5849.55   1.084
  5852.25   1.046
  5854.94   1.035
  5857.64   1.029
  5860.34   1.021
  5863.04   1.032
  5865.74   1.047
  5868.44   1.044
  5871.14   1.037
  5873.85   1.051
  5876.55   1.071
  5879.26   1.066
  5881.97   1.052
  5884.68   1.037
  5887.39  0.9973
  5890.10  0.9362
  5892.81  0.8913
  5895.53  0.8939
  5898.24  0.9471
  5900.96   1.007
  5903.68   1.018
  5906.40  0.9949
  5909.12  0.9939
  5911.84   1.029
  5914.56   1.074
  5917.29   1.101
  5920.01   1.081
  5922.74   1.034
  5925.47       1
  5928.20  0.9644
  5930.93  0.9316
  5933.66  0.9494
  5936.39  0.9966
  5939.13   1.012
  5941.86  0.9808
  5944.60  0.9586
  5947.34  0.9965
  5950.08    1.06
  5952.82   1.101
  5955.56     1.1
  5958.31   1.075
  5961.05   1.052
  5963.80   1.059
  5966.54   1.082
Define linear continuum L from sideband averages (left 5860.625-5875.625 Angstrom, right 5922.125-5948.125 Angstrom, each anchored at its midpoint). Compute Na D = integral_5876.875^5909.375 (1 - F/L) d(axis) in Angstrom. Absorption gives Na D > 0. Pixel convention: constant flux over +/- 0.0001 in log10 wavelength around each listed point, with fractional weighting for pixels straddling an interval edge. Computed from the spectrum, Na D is 1.0 Angstrom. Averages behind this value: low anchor 1.04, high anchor 0.981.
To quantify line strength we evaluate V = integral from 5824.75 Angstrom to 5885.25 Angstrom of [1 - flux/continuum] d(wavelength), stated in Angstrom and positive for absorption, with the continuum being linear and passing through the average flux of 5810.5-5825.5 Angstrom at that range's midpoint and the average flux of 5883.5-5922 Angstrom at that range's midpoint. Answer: 1.47 Angstrom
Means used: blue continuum 1.19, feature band 1.08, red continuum 1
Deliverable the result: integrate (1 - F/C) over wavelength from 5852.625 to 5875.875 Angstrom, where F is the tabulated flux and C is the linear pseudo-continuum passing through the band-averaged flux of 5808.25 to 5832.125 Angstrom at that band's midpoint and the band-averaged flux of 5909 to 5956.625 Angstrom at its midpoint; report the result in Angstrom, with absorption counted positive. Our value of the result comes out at 1.6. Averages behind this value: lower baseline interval 1.18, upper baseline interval 1.02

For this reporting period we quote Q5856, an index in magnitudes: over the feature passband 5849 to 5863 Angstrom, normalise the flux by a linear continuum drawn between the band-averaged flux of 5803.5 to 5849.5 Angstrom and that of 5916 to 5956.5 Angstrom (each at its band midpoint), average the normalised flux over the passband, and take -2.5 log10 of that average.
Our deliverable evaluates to 0.08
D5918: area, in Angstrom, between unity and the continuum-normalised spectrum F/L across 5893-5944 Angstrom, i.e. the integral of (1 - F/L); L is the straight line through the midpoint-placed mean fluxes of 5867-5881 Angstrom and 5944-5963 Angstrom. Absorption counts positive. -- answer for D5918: 2.70 Angstrom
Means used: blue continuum 1.05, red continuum 1.05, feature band 0.997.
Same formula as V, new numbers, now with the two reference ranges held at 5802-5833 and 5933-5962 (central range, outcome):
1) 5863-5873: 0.62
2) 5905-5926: 0.40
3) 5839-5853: 0.35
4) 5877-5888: 0.52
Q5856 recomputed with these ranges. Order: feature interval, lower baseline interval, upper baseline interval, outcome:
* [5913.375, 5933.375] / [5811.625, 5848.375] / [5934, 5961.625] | 0.037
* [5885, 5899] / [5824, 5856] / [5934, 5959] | 0.144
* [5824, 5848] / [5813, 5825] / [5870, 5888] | 0.014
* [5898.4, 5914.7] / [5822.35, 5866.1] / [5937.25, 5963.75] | 0.055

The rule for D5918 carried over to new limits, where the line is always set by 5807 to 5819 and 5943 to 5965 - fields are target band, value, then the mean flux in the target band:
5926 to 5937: 1.1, 0.961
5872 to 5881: 0.5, 1.06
